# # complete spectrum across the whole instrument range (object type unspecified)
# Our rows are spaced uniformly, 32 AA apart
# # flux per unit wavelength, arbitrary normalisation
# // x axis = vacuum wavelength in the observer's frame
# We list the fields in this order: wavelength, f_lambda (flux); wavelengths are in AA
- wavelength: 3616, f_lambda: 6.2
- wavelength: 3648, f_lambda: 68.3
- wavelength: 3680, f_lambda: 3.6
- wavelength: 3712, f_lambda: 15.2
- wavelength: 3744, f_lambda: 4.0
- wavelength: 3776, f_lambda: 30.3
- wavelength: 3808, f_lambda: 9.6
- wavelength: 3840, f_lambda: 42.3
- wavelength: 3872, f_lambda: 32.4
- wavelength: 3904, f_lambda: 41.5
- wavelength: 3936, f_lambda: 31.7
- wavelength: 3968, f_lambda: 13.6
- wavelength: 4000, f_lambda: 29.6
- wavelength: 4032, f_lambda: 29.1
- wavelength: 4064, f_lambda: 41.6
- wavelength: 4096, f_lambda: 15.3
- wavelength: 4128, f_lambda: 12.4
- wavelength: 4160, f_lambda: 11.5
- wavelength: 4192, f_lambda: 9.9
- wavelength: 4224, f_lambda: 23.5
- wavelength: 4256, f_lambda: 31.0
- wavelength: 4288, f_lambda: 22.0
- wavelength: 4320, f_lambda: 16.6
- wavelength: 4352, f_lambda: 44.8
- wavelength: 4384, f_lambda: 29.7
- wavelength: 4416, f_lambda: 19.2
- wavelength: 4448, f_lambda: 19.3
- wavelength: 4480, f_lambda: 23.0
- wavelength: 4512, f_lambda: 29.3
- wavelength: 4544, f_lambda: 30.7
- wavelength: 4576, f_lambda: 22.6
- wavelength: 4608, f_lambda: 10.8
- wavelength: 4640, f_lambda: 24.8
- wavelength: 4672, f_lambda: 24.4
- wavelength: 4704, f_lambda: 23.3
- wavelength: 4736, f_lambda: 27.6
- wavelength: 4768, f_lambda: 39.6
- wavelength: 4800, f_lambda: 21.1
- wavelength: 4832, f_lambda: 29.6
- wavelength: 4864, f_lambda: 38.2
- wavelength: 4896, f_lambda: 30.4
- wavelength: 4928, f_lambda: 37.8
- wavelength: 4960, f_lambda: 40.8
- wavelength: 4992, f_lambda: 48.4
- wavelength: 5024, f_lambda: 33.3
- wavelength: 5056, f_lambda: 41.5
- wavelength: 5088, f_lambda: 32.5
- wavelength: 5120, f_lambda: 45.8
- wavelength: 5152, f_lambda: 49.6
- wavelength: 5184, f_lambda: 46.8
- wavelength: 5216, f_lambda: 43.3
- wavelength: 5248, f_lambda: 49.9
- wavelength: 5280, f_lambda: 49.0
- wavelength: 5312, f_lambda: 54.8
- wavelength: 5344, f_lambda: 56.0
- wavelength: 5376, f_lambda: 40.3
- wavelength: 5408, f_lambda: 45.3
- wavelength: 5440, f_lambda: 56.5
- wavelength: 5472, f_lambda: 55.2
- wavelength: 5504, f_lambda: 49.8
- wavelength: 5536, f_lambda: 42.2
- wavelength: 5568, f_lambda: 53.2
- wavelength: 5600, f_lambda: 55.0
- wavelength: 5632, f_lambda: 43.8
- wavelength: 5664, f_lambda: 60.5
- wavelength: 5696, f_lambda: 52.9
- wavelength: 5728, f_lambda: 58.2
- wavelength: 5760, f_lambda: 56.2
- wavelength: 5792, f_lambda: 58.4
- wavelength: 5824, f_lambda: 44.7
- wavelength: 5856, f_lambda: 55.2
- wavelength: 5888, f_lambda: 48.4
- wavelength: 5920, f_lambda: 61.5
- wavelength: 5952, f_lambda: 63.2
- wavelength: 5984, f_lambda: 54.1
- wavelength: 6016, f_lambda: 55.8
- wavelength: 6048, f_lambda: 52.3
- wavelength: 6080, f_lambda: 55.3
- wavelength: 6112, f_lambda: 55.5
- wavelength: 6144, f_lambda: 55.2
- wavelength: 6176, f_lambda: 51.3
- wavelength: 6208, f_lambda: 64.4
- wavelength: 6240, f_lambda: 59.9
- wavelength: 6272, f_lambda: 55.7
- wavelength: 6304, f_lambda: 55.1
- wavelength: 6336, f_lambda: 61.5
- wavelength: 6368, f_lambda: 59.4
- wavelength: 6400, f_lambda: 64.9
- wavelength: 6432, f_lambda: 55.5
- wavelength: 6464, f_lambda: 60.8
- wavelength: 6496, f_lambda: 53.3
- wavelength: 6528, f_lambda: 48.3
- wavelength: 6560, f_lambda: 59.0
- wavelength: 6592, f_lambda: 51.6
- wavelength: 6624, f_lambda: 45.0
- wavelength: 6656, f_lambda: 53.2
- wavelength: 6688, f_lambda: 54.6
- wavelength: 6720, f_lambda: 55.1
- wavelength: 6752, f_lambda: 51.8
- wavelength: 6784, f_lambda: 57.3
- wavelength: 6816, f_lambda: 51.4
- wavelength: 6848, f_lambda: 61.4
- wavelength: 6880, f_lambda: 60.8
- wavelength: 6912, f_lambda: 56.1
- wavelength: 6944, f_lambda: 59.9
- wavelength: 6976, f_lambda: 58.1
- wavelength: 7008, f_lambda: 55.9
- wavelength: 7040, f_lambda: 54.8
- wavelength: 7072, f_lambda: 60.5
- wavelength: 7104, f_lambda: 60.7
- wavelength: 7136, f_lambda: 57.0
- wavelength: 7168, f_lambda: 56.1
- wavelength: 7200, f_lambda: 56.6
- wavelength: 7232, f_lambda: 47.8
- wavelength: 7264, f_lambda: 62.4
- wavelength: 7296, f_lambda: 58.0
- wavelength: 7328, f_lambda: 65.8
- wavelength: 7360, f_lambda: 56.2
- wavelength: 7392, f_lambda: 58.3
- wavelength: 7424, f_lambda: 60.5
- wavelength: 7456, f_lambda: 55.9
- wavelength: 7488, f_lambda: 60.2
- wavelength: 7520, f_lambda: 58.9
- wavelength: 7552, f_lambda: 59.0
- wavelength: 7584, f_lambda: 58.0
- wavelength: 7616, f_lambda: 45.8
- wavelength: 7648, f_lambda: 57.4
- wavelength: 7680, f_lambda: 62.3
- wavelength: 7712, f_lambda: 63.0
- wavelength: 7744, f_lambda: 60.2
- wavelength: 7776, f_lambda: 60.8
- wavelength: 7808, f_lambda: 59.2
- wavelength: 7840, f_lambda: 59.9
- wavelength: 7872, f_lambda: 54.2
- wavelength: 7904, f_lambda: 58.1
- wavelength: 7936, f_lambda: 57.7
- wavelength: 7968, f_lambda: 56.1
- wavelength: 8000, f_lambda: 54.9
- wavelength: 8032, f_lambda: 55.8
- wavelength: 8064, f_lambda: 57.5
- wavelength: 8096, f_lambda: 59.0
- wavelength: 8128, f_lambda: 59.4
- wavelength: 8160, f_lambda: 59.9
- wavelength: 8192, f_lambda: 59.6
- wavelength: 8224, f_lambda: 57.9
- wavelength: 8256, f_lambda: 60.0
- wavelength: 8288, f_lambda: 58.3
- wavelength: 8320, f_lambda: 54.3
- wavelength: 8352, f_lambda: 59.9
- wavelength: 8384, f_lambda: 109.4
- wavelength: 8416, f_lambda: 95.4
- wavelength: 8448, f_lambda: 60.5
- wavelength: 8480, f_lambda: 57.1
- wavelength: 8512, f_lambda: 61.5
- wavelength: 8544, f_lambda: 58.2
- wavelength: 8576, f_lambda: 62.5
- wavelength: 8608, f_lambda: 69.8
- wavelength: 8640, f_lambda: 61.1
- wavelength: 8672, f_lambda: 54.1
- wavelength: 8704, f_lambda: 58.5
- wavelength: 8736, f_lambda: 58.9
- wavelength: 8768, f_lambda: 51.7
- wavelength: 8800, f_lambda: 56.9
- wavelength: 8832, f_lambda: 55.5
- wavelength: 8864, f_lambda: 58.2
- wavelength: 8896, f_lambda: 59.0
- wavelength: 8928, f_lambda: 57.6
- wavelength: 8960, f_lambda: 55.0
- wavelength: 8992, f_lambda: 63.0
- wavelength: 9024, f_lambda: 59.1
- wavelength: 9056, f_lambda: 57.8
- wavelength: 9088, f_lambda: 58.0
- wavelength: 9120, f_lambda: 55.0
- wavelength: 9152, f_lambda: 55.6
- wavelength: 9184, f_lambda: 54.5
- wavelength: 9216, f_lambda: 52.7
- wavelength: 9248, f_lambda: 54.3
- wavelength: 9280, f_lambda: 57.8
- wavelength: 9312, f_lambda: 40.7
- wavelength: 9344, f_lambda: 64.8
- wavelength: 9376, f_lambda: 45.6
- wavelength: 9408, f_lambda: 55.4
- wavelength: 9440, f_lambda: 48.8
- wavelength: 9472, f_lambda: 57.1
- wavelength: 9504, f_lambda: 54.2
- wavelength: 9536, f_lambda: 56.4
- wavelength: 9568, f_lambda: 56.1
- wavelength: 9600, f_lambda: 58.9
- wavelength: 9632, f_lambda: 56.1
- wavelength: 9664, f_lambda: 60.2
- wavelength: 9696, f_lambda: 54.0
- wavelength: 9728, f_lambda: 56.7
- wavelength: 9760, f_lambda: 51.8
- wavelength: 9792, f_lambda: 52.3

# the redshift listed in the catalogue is 0.28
